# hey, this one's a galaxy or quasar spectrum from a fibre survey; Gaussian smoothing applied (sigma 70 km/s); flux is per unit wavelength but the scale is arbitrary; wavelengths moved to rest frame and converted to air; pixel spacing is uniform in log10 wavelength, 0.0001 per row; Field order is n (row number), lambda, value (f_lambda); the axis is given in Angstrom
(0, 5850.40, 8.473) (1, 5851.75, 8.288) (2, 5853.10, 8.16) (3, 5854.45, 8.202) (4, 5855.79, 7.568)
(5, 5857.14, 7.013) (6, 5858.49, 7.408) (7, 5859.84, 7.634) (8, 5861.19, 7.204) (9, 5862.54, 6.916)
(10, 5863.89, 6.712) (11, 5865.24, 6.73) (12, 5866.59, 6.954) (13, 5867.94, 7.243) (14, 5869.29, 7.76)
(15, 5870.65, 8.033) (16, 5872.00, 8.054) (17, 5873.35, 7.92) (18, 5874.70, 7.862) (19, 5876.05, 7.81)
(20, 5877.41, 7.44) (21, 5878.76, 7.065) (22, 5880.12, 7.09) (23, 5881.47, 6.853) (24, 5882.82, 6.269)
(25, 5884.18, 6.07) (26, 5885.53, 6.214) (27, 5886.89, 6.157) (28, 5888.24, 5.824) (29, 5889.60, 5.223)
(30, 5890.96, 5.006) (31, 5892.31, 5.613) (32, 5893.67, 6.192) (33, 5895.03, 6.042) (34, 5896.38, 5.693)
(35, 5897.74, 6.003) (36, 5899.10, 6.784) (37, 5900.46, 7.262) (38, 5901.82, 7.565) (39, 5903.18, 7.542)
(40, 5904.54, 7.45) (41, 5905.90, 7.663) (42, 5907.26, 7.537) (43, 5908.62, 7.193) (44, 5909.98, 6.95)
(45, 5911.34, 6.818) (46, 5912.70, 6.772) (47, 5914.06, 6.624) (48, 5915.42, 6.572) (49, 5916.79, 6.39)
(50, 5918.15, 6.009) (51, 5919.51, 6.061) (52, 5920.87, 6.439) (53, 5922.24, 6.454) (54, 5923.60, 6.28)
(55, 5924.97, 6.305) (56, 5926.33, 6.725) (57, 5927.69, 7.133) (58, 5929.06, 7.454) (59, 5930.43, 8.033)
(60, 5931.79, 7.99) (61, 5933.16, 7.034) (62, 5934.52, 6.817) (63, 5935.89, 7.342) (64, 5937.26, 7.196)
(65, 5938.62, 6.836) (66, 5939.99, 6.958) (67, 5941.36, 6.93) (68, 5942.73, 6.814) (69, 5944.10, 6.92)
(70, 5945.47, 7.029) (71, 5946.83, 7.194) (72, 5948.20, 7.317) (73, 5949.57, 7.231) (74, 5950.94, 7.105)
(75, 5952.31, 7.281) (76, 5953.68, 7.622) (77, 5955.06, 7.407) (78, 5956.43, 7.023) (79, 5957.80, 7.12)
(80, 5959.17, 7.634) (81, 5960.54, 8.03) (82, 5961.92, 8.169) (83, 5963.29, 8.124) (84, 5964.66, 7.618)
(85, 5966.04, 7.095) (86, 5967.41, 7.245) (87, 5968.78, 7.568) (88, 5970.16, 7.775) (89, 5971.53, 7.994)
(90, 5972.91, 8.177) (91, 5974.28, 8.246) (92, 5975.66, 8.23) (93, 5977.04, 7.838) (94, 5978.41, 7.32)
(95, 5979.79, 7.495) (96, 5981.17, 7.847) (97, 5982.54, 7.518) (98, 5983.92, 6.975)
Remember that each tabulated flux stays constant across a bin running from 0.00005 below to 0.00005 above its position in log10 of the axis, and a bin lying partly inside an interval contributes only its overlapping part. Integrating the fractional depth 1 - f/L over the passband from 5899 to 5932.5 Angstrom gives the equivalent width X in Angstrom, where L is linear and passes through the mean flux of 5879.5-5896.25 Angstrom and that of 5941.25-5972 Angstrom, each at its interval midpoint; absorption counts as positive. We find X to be -1.9 Angstrom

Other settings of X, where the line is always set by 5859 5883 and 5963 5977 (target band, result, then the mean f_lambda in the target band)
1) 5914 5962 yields 3.87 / 7.03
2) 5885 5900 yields 3.09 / 5.9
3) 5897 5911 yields 0.58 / 7.18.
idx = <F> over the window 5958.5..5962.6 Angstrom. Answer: 7.94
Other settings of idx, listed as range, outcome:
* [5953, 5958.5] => 7.29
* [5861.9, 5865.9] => 6.79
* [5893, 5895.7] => 6.11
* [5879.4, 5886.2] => 6.5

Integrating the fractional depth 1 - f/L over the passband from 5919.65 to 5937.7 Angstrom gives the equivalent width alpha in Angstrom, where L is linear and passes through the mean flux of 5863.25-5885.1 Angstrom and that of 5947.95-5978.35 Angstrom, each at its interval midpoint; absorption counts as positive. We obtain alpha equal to 1.2 Angstrom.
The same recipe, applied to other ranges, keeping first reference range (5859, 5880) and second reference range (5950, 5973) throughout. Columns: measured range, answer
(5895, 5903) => 0.86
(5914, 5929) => 2.02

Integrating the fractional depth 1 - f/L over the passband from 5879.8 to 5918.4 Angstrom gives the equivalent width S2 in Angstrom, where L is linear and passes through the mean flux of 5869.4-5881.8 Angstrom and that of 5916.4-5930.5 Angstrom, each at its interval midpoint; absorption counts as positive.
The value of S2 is 3.1 Angstrom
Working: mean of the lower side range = 7.6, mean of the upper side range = 6.61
